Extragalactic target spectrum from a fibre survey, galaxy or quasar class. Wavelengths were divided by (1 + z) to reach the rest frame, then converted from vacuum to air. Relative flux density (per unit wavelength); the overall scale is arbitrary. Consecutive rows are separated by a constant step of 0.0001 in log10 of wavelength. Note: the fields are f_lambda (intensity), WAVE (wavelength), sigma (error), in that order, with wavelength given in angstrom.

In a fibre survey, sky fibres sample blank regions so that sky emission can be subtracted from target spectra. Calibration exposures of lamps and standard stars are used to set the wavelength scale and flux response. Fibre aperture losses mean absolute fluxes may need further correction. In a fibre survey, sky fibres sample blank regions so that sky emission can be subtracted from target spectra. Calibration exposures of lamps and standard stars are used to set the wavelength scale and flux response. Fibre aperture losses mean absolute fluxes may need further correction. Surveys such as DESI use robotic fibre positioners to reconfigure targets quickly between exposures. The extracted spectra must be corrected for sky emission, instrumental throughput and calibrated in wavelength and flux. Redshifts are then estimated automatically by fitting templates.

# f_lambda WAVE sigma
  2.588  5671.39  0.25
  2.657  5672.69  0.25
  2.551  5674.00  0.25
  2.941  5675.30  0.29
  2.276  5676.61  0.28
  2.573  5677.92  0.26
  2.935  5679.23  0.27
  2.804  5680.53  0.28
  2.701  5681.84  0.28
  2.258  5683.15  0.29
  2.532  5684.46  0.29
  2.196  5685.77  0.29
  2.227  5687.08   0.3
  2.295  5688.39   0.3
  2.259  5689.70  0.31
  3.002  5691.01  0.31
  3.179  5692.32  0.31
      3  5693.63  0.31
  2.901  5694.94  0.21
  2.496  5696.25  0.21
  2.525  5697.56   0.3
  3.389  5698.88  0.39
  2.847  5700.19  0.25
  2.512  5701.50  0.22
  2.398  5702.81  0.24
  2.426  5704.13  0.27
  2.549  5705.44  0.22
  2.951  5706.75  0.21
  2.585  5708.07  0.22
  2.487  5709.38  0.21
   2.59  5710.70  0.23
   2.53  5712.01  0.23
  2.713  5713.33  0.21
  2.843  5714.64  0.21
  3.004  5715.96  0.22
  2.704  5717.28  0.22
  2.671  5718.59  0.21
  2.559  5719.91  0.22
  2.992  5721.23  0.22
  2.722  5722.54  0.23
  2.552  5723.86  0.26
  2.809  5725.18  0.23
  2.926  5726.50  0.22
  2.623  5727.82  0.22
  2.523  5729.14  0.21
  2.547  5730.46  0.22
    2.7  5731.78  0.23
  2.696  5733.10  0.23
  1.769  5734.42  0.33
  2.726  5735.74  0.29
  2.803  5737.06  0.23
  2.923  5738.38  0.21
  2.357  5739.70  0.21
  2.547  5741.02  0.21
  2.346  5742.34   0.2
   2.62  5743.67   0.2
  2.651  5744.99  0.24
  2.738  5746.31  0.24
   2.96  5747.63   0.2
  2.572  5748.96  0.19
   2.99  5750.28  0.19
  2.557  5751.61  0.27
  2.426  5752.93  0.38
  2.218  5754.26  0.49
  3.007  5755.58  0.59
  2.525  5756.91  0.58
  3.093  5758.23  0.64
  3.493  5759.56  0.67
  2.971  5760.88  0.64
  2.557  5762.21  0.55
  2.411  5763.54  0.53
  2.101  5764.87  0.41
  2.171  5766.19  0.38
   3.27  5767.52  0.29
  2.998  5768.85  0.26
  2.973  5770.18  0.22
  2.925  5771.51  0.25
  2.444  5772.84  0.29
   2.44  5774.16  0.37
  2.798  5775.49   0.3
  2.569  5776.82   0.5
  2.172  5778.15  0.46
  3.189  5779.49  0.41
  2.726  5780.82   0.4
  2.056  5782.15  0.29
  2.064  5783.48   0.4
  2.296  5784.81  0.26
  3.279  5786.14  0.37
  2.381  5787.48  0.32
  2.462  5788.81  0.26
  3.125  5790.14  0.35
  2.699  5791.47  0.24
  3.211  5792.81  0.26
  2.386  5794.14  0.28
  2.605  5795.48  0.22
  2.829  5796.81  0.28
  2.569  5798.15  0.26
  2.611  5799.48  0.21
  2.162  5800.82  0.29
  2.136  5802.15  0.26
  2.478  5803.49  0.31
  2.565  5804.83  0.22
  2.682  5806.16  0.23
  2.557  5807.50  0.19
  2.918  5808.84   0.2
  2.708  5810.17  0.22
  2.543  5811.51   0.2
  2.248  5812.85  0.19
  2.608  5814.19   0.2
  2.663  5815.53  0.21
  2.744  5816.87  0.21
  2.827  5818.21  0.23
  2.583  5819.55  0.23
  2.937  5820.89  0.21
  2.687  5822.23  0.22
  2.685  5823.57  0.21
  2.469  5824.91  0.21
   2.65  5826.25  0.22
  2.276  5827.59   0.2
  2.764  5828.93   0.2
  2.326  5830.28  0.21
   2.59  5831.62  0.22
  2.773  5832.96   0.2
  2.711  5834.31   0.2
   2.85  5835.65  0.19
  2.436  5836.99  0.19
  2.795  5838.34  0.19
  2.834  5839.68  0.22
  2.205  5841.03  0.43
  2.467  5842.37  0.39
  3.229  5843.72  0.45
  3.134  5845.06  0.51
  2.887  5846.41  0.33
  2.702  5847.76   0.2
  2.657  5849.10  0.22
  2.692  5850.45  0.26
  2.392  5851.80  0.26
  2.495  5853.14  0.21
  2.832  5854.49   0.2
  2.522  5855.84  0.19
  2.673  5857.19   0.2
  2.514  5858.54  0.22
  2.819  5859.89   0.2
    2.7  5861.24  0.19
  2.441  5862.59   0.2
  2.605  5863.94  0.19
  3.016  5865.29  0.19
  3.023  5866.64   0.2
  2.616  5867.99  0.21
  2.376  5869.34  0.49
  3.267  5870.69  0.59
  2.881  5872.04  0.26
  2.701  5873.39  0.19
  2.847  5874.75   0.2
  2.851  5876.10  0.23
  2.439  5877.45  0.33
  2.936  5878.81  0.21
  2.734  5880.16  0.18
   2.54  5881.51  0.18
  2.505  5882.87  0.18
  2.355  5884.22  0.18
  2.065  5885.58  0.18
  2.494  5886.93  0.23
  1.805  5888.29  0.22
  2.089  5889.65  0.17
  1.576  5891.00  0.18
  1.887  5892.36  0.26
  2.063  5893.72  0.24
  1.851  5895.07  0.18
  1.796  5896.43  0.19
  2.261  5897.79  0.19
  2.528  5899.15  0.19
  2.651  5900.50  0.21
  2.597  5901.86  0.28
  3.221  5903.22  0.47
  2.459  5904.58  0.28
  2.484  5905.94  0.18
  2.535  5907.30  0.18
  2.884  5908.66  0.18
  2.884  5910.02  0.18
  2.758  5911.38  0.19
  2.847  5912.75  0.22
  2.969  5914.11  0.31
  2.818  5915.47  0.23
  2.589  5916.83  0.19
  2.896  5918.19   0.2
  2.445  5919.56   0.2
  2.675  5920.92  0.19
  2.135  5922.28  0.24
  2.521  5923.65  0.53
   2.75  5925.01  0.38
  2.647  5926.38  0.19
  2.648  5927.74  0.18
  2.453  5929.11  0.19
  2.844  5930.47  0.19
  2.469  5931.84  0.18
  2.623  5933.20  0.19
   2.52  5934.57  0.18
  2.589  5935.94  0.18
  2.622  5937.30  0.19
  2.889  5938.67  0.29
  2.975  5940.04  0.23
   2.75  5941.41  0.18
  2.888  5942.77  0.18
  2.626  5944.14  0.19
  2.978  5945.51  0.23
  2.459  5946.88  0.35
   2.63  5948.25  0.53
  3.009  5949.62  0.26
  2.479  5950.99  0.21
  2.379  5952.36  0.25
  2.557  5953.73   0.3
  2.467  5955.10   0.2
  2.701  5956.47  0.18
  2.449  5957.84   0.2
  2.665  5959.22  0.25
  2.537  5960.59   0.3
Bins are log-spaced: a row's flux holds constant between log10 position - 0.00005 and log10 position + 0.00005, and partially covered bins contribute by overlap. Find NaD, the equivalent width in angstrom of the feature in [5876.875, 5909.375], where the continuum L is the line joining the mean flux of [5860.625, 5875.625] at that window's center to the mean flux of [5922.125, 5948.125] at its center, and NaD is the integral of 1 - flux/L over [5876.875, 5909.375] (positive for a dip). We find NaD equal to 4.35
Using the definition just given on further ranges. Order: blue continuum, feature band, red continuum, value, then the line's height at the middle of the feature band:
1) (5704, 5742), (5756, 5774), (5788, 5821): -0.8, 2.64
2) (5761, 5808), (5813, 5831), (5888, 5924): -0.4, 2.56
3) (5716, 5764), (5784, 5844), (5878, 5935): -0.7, 2.6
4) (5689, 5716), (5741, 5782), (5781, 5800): -0.6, 2.65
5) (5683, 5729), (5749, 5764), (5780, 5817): -0.7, 2.62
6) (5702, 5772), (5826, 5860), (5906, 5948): 0.3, 2.68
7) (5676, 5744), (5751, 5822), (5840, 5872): 0.9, 2.68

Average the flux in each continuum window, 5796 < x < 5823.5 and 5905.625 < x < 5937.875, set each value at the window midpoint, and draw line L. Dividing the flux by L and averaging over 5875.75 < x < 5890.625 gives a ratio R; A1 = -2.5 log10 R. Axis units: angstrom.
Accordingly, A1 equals 0.10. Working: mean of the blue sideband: 2.6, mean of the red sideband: 2.65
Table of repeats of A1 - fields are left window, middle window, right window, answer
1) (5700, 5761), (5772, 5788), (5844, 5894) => 0.04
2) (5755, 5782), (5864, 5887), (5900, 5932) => 0.00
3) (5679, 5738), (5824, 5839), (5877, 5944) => -0.01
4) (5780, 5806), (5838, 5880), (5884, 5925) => -0.10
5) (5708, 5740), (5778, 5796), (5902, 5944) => 0.02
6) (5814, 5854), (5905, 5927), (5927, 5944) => 0.00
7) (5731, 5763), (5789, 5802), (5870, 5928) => -0.01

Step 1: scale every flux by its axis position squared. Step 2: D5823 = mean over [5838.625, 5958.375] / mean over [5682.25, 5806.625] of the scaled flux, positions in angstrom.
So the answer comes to 1.0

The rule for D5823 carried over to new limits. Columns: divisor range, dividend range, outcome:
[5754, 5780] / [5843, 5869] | 1.03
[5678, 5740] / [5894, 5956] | 1.06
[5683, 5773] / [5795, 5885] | 1.03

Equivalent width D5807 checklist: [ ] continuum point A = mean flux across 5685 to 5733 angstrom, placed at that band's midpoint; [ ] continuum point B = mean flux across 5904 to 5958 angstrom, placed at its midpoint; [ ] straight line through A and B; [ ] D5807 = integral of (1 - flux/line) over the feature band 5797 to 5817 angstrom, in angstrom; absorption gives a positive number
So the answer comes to 0.9 angstrom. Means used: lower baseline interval 2.67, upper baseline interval 2.66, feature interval 2.55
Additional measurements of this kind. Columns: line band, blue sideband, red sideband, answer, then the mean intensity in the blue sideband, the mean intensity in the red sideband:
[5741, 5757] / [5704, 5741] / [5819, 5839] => 0.1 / 2.65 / 2.64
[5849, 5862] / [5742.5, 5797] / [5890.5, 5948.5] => 0.0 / 2.68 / 2.58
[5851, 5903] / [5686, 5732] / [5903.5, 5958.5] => 3.3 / 2.68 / 2.66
